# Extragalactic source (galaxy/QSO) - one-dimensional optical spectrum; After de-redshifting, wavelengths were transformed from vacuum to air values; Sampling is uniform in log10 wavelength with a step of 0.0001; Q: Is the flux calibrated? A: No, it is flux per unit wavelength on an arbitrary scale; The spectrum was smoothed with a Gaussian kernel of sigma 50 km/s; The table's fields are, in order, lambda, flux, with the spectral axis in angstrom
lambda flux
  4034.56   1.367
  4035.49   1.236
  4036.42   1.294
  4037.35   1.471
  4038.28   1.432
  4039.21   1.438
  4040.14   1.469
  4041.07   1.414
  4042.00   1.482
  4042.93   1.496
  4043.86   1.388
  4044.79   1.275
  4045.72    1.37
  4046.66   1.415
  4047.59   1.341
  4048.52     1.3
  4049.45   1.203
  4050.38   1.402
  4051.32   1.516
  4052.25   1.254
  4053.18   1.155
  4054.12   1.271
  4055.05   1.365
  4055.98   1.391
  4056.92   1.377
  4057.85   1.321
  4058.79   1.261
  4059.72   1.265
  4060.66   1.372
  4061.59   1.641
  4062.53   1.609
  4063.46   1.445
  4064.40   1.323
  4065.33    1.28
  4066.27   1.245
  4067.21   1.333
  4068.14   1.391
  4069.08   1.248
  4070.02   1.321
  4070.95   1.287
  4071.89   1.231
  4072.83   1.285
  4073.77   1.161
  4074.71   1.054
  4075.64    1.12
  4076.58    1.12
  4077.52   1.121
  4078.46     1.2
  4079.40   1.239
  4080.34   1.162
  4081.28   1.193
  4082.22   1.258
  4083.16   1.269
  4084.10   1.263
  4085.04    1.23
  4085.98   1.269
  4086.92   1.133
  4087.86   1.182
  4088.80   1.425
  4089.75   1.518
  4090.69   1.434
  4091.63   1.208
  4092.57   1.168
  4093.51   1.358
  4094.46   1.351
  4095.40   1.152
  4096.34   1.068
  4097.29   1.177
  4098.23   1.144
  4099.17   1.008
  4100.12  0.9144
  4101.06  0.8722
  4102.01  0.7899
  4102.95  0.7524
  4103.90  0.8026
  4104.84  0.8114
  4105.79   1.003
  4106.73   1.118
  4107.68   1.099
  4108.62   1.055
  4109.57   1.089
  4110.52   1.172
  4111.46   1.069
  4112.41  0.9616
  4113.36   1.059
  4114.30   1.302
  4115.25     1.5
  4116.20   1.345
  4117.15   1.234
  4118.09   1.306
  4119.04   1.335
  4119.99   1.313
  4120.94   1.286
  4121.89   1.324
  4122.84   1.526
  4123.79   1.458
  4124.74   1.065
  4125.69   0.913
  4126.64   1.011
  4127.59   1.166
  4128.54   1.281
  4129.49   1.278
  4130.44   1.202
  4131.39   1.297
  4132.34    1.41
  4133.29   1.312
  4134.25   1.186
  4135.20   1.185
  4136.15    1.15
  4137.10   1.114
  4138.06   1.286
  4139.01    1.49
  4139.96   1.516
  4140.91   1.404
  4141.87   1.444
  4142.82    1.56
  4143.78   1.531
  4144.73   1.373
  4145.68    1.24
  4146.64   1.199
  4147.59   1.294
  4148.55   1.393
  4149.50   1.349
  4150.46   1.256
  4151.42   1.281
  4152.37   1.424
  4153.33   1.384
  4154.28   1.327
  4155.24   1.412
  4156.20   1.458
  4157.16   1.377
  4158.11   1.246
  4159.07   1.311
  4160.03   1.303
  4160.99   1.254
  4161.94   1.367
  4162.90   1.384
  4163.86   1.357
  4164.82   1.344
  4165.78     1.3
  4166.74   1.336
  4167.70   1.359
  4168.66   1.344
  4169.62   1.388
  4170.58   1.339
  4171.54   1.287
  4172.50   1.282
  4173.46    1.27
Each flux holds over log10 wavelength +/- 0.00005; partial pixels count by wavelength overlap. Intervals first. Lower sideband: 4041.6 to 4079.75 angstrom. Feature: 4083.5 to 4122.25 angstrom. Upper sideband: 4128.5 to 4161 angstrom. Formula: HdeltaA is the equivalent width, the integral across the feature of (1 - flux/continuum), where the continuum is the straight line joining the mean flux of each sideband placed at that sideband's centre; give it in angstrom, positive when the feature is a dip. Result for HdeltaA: 4.7 angstrom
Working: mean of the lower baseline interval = 1.31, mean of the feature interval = 1.16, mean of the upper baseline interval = 1.33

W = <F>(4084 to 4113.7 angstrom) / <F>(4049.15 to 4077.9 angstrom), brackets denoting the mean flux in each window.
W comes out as 0.85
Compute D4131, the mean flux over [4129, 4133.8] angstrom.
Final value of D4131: 1.3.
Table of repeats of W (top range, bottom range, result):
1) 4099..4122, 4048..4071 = 0.82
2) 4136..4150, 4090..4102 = 1.19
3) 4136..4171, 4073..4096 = 1.10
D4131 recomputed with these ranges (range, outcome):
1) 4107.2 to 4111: 1.1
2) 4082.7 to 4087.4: 1.23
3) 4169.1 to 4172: 1.34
